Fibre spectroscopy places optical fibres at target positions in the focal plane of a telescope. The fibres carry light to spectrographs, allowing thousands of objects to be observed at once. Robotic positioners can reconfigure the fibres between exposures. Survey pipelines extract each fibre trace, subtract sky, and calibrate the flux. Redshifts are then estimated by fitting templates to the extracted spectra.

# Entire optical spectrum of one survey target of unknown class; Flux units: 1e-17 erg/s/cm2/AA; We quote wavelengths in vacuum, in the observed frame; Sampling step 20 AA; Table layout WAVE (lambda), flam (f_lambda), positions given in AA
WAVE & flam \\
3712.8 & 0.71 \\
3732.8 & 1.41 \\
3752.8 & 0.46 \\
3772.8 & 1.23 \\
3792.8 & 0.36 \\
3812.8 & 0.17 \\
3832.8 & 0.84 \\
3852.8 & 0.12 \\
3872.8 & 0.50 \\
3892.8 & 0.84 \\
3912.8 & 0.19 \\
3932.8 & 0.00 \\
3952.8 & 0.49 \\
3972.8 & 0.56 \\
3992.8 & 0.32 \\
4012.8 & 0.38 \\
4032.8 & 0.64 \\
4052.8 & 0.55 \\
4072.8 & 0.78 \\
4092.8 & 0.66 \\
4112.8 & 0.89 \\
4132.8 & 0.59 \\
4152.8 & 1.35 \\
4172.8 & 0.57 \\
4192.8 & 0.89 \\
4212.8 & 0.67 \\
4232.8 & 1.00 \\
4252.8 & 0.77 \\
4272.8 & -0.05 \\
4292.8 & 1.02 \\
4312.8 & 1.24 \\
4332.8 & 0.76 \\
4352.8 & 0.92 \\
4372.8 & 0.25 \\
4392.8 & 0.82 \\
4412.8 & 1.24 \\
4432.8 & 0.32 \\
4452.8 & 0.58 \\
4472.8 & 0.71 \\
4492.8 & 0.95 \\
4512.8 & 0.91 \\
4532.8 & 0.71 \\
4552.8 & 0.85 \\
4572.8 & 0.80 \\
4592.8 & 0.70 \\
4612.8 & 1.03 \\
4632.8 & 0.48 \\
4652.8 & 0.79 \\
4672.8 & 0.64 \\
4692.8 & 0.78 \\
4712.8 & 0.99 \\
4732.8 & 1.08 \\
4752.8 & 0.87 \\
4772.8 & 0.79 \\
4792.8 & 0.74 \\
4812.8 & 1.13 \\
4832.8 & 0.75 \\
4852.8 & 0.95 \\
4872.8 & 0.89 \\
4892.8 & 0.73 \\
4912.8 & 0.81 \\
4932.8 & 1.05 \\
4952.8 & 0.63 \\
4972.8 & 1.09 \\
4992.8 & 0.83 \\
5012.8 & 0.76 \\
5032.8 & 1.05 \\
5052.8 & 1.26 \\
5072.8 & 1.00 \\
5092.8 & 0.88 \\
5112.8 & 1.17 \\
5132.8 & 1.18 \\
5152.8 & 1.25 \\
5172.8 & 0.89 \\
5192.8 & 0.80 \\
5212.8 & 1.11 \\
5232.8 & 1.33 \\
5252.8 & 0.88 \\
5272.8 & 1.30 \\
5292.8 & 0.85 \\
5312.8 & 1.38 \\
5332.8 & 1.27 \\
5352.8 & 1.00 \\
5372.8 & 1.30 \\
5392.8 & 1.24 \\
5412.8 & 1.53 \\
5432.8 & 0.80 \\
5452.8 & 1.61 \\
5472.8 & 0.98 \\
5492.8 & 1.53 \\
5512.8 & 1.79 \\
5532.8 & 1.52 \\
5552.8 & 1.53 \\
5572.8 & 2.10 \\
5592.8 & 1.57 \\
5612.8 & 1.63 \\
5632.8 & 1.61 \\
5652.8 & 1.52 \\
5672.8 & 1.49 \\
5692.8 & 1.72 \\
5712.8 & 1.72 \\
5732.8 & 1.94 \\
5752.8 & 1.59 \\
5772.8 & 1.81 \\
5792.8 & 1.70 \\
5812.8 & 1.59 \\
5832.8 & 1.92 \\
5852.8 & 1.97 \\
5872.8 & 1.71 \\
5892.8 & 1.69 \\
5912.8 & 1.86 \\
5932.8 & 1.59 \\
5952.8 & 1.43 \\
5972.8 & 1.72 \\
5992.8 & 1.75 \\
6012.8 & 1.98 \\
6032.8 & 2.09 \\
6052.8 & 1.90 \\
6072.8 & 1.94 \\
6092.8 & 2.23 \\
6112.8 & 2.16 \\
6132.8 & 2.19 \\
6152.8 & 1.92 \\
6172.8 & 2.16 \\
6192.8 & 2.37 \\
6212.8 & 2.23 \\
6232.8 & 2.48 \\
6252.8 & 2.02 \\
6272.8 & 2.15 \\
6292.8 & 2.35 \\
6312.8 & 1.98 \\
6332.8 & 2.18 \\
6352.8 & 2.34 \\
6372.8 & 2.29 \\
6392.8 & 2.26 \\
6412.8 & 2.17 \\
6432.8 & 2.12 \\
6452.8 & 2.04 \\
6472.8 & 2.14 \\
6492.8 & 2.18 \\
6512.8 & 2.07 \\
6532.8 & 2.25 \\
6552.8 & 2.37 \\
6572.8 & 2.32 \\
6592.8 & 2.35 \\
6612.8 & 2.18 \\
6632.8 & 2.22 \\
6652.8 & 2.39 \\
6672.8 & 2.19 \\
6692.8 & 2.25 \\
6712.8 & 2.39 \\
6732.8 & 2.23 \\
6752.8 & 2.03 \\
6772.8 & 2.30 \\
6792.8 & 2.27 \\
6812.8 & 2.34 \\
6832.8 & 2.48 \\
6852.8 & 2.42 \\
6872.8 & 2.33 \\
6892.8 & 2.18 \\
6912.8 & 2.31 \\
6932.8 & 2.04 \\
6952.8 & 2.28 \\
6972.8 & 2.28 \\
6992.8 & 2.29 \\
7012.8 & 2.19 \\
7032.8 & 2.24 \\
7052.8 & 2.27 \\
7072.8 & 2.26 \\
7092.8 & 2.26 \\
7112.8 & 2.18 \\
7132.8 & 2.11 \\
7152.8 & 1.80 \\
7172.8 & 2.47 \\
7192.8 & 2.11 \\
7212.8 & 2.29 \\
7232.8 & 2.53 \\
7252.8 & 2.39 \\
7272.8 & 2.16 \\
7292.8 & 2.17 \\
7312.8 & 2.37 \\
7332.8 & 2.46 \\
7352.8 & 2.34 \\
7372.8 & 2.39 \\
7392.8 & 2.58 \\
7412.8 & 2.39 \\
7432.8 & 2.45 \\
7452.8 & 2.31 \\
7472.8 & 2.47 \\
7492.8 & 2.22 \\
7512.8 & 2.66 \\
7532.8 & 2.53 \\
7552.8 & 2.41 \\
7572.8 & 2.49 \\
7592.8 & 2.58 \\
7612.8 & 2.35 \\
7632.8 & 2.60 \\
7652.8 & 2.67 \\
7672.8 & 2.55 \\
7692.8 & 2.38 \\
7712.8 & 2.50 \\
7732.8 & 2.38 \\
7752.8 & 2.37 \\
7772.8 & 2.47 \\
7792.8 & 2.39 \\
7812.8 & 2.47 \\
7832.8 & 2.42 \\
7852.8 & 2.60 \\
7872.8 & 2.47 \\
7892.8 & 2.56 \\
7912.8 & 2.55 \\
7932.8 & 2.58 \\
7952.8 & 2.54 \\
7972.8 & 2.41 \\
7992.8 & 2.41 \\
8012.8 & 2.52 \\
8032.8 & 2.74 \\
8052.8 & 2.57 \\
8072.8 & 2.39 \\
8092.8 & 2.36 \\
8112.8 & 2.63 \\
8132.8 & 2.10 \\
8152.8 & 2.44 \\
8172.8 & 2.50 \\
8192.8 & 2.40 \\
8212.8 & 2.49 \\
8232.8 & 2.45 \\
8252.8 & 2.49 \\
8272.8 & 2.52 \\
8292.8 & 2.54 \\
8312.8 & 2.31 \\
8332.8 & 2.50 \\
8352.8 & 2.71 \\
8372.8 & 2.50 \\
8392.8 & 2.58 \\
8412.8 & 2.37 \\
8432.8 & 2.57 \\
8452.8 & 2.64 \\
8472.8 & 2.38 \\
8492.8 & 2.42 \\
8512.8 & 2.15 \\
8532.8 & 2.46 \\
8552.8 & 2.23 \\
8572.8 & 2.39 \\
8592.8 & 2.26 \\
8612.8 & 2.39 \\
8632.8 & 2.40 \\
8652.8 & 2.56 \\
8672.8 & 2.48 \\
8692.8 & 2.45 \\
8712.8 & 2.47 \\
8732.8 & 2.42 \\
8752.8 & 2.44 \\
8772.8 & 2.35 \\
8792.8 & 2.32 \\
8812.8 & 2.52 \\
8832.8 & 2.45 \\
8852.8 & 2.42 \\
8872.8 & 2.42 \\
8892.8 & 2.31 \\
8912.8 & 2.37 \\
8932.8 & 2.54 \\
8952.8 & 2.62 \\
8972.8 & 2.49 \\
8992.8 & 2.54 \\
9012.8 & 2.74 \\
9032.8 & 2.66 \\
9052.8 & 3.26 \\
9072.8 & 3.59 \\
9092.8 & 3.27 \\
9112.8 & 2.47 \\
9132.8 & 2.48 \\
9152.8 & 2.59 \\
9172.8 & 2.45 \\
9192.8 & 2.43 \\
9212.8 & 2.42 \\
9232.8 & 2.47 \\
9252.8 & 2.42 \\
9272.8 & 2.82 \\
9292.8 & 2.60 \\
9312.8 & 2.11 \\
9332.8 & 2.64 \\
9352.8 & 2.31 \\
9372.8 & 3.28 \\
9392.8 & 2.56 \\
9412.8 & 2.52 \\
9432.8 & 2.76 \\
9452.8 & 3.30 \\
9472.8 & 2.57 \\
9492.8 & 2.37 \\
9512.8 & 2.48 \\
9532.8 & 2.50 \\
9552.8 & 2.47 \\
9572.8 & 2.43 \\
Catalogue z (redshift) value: 0.381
